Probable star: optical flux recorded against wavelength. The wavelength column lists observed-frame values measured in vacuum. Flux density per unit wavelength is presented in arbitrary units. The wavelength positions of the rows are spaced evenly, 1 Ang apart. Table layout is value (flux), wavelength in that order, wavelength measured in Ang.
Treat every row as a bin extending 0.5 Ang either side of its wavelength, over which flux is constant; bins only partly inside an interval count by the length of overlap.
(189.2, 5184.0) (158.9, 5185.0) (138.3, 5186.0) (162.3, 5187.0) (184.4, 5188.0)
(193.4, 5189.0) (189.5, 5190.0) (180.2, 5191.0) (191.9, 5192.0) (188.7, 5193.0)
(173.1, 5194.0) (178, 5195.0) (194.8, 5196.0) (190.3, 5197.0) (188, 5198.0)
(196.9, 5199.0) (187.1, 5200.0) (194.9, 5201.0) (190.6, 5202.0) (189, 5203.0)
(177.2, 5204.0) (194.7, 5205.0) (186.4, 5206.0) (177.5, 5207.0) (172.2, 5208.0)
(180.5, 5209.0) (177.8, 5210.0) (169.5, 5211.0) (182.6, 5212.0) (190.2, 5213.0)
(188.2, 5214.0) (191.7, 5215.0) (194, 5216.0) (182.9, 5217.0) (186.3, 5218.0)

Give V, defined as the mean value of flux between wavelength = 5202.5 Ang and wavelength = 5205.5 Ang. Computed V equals 187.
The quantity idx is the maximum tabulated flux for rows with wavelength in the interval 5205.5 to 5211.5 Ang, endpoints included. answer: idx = 186.4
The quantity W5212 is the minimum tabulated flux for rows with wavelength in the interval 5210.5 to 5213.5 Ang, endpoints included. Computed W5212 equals 169.5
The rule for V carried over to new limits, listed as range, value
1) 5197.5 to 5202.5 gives 192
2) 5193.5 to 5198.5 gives 185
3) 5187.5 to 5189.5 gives 189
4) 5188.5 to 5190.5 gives 191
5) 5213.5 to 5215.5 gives 190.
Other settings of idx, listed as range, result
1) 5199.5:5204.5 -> 194.9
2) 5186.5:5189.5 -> 193.4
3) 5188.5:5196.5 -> 194.8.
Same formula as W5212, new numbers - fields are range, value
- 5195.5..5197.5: 190.3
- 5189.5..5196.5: 173.1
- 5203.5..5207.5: 177.2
